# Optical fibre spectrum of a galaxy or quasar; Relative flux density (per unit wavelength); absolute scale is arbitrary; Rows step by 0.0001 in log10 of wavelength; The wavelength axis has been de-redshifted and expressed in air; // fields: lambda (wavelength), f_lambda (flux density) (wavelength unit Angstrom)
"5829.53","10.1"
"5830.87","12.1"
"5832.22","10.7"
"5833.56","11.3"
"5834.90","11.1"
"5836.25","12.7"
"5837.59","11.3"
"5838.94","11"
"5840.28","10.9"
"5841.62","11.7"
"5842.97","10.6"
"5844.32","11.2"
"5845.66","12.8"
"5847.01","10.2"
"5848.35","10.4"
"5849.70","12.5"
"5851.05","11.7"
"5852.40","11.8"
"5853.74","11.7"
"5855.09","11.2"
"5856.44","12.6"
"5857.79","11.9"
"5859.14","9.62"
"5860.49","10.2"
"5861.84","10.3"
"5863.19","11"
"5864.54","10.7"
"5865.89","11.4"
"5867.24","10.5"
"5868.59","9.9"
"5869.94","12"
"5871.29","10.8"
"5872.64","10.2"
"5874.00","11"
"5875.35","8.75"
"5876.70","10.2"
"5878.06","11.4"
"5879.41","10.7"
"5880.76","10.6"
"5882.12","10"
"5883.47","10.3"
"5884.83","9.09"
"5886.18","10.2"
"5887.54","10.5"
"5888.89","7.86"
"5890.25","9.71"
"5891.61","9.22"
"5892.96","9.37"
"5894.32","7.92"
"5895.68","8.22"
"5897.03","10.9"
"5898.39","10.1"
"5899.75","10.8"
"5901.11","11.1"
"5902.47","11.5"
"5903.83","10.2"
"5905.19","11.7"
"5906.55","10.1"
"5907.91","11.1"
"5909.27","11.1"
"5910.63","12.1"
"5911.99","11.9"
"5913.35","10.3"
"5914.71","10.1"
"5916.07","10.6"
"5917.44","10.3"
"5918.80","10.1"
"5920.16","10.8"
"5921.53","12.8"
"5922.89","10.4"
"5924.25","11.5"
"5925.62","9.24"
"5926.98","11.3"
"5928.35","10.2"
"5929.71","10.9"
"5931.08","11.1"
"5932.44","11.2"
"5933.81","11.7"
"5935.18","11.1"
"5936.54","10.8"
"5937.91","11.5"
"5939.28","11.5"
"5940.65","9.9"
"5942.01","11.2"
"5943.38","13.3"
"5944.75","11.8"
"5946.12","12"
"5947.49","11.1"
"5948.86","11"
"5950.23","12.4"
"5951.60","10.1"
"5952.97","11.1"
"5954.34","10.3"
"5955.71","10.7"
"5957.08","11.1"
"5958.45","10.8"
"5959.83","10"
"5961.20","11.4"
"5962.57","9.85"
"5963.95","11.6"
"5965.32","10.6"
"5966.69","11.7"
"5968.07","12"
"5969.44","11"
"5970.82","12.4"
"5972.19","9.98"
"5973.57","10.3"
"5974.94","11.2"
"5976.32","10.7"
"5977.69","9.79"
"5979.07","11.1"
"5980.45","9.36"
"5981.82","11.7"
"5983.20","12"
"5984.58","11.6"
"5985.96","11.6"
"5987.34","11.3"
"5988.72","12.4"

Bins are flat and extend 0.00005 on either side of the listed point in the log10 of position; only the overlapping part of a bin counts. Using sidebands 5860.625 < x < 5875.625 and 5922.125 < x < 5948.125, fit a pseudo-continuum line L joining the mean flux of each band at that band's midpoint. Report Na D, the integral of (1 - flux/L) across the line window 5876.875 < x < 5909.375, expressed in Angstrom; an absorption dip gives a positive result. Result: 2.1 Angstrom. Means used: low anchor 10.6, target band 10.1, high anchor 11.2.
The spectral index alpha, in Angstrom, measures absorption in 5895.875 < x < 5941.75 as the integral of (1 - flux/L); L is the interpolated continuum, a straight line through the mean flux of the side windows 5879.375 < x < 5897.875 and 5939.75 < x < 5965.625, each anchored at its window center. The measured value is -2.7 Angstrom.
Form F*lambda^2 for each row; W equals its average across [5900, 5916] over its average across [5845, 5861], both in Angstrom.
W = 0.98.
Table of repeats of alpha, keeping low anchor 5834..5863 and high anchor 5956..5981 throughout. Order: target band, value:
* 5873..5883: 0.7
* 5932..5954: -0.8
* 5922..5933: 0.2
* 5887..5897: 1.8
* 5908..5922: 0.1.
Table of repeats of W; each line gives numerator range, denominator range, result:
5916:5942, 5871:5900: 1.12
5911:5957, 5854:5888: 1.06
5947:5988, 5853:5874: 1.04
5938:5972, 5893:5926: 1.07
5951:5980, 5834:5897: 1.05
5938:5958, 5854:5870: 1.06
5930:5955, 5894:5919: 1.08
